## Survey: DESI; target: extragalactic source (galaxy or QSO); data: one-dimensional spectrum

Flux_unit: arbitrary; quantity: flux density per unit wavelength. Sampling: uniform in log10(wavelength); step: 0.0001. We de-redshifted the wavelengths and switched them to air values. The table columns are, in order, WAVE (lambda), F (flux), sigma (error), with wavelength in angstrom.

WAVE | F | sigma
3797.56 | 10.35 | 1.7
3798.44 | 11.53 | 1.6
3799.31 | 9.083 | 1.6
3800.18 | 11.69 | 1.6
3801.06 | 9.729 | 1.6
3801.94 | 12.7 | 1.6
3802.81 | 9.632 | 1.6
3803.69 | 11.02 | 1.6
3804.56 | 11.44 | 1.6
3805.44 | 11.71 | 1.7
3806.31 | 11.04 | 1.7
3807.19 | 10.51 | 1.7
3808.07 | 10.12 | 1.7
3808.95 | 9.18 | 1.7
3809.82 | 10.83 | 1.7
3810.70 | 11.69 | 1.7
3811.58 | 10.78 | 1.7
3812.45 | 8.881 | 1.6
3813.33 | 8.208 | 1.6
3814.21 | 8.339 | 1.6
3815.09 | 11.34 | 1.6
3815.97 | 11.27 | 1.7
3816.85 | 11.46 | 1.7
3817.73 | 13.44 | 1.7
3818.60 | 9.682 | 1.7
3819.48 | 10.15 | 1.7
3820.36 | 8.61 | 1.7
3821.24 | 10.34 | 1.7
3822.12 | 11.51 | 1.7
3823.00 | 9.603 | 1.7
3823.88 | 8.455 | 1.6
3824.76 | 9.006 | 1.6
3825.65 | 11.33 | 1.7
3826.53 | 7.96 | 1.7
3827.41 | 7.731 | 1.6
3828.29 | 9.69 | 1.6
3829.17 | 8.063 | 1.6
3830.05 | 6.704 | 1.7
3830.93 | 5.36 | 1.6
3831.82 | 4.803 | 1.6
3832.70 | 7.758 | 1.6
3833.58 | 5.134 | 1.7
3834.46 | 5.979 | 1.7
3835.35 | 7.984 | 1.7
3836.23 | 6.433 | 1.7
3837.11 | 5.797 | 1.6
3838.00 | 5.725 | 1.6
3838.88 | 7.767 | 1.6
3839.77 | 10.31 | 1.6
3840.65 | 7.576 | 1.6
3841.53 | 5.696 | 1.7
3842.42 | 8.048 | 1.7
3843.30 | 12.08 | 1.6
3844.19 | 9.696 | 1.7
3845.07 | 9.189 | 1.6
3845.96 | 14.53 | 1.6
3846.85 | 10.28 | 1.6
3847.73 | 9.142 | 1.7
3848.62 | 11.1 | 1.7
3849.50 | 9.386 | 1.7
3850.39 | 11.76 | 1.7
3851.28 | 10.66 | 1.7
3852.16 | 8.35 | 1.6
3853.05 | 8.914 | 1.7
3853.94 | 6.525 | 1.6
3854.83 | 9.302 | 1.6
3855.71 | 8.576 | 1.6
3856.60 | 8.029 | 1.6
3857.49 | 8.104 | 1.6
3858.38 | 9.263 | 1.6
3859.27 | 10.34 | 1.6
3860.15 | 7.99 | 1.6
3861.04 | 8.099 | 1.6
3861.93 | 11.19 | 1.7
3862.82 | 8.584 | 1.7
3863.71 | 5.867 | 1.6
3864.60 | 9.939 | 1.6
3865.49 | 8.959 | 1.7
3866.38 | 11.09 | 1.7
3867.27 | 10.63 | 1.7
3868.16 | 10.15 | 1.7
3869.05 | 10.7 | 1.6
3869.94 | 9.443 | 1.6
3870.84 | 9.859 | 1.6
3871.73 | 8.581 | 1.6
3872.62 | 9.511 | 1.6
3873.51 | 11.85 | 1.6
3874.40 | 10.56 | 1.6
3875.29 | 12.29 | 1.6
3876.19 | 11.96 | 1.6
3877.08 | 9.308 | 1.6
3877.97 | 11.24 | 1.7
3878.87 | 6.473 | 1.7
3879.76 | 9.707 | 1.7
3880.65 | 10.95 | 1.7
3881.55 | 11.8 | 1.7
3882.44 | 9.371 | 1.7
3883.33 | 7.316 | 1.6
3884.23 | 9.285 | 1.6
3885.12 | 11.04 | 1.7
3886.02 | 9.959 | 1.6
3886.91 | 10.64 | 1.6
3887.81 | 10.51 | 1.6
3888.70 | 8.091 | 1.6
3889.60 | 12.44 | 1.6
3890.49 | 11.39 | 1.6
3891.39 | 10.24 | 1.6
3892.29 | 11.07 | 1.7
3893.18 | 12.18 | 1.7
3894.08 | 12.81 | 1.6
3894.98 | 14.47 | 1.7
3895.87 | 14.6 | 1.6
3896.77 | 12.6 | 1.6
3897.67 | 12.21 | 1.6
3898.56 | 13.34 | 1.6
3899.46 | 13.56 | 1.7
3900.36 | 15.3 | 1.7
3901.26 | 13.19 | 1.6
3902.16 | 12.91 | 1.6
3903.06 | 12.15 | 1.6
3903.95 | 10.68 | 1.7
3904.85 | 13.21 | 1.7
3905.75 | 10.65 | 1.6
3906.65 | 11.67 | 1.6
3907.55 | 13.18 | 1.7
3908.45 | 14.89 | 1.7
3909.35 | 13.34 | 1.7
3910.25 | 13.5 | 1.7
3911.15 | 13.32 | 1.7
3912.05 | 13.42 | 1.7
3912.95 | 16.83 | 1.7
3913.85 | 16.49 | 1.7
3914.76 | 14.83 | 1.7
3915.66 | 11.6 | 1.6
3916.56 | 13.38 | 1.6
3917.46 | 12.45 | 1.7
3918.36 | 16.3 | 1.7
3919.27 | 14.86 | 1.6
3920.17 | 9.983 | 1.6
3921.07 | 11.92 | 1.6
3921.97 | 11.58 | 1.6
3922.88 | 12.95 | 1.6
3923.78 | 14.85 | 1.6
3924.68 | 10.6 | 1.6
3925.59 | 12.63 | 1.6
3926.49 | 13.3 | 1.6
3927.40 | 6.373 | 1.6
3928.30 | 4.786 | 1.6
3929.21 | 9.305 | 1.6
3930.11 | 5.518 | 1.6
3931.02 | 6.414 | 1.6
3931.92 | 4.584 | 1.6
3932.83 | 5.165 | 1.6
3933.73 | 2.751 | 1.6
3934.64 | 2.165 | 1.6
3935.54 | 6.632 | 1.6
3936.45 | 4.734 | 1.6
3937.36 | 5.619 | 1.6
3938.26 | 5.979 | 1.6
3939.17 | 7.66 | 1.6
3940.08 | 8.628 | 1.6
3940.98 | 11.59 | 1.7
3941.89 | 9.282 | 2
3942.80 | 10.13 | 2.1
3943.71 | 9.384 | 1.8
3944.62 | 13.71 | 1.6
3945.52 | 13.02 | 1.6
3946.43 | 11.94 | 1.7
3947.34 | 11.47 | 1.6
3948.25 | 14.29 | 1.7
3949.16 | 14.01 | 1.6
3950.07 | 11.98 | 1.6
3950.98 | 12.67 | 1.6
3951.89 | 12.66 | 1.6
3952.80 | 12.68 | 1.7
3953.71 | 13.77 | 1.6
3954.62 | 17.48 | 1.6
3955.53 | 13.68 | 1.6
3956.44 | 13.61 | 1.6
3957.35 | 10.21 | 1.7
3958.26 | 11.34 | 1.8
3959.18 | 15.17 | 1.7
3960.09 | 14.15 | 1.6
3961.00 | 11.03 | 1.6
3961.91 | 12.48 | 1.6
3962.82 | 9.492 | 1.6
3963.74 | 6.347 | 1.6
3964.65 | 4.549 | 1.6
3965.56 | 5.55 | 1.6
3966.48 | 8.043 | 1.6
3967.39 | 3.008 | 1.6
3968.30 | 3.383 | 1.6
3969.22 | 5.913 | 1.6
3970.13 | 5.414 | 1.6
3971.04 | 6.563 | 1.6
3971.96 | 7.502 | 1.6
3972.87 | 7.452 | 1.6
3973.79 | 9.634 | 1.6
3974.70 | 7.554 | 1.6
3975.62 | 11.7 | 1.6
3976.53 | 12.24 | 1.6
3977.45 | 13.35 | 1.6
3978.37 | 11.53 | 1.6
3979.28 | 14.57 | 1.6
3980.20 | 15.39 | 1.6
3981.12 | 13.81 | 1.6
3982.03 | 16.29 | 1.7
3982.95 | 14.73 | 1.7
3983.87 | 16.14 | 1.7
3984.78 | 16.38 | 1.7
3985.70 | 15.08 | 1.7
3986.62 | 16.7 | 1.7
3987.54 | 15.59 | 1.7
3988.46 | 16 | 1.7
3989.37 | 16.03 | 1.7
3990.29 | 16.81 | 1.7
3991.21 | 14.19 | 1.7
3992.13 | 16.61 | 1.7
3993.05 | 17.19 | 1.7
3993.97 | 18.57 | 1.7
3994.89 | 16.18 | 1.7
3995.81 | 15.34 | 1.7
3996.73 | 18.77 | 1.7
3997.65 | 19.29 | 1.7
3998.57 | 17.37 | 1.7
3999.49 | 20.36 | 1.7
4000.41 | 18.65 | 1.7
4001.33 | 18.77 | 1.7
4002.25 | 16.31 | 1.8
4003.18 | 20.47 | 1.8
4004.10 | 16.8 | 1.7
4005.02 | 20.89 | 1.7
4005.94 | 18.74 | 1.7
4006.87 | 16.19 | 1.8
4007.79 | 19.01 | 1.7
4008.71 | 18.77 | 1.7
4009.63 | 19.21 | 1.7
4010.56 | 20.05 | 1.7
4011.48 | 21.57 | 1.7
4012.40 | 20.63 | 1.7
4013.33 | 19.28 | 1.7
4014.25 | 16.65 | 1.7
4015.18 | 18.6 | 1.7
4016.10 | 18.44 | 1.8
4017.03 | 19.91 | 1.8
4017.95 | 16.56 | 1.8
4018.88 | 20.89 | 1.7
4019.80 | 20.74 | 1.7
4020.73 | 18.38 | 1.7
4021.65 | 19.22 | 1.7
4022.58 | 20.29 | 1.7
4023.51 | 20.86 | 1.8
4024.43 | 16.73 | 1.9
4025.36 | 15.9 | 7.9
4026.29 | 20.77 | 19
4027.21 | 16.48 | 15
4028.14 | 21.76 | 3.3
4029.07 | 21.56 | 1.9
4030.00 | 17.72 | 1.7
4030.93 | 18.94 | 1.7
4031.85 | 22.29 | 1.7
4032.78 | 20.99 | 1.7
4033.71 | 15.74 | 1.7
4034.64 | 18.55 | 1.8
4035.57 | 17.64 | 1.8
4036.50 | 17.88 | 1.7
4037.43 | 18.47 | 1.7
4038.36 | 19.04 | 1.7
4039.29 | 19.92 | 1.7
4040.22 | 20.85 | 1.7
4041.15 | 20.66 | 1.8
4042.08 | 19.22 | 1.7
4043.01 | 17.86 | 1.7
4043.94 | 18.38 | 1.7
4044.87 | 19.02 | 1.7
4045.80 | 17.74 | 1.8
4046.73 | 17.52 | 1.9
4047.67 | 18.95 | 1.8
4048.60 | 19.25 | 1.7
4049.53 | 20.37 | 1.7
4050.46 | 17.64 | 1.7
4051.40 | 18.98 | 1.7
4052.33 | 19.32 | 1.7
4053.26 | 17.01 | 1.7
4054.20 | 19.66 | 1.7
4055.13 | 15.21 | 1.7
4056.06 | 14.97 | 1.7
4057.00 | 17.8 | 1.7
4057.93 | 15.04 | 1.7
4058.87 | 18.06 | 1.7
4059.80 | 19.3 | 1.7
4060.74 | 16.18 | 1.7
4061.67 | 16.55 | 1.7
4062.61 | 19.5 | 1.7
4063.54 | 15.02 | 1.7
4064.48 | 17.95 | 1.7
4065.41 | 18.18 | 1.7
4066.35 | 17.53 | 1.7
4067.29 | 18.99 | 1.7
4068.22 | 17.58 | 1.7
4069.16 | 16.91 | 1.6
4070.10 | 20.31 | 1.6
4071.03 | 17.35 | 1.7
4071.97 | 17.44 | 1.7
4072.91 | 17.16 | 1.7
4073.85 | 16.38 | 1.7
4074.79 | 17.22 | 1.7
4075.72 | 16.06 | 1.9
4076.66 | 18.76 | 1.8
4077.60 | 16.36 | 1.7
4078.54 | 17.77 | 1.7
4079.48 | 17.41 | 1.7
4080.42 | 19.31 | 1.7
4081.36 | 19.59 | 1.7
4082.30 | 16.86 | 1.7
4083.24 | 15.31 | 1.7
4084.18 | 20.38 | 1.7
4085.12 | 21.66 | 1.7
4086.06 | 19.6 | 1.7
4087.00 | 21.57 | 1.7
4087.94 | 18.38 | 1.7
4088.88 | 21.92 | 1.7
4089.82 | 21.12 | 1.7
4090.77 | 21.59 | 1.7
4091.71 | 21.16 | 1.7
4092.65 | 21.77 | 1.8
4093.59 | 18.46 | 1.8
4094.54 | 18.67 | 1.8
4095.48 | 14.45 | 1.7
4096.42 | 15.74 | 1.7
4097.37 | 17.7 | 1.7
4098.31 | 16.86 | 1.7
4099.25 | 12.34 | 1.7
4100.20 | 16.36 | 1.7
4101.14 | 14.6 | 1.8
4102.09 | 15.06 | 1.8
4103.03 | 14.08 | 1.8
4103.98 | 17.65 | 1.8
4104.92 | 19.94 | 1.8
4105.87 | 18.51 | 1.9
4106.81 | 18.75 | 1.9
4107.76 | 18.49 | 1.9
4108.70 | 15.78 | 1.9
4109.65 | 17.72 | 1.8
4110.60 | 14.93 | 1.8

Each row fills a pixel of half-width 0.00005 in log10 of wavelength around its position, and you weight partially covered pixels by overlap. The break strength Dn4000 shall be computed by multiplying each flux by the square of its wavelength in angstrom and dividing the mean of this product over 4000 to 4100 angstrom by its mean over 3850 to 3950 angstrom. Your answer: 1.88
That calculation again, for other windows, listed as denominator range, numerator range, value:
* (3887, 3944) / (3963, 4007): 1.29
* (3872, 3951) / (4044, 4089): 1.78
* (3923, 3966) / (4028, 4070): 1.95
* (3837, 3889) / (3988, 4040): 2.11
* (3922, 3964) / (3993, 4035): 1.91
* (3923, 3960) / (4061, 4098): 1.94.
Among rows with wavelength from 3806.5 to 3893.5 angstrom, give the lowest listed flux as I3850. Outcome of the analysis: 4.803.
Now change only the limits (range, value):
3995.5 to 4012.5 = 15.34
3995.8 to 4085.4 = 14.97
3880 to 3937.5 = 2.165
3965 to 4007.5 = 3.008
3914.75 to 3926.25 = 9.983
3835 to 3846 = 5.696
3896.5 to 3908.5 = 10.65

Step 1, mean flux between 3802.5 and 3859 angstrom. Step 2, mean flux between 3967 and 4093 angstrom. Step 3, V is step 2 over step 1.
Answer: 1.9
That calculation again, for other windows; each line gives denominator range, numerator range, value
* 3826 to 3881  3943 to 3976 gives 1.16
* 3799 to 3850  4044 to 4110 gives 1.91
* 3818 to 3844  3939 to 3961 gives 1.51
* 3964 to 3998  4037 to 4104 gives 1.45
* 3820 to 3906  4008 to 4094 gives 1.90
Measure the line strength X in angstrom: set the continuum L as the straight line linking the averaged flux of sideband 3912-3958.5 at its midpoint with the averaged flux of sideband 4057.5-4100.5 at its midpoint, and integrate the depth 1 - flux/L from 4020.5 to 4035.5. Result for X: -3.5 angstrom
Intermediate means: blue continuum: 10.8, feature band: 19.1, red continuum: 18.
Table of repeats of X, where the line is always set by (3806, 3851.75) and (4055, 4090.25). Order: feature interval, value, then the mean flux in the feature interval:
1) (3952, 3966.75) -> 2.73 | 11.3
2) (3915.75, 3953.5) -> 8.59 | 10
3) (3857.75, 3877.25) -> 1.43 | 9.82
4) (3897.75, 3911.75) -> -1.23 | 13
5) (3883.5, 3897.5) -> 0.09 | 11.4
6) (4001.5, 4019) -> -3.46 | 18.8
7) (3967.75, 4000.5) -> 2.47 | 13.8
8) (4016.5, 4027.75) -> -1.91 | 18.9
